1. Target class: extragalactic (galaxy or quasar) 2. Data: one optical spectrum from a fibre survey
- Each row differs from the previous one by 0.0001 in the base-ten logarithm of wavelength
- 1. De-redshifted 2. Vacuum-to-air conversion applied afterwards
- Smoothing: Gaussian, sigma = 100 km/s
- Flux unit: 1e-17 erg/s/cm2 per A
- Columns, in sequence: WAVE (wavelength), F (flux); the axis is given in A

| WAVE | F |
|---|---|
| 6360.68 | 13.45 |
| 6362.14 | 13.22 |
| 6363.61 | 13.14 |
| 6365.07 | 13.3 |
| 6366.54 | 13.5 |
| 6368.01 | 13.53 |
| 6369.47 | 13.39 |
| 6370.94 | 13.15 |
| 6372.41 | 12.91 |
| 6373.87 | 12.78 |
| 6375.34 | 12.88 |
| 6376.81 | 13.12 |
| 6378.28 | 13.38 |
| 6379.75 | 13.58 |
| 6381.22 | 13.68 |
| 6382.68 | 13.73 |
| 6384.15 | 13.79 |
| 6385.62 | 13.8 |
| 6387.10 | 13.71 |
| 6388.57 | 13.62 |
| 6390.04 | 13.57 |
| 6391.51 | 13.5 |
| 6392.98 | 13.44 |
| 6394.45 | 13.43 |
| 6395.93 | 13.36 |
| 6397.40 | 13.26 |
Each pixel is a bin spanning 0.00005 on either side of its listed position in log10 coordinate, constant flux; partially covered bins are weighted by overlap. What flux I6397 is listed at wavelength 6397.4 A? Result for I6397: 13.26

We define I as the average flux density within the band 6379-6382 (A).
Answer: 13.7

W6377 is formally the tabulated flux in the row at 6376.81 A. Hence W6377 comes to 13.12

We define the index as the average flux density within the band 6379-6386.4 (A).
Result 13.7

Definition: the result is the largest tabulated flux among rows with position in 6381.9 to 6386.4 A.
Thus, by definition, 13.8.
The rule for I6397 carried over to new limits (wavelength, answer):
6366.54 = 13.5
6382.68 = 13.73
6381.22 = 13.68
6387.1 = 13.71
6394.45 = 13.43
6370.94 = 13.15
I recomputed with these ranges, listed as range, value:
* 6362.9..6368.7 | 13.4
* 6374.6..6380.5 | 13.2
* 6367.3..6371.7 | 13.4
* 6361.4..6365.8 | 13.2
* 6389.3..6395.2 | 13.5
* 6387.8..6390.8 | 13.6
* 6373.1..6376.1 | 12.8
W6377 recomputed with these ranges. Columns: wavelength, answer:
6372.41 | 12.91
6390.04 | 13.57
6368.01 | 13.53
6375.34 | 12.88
